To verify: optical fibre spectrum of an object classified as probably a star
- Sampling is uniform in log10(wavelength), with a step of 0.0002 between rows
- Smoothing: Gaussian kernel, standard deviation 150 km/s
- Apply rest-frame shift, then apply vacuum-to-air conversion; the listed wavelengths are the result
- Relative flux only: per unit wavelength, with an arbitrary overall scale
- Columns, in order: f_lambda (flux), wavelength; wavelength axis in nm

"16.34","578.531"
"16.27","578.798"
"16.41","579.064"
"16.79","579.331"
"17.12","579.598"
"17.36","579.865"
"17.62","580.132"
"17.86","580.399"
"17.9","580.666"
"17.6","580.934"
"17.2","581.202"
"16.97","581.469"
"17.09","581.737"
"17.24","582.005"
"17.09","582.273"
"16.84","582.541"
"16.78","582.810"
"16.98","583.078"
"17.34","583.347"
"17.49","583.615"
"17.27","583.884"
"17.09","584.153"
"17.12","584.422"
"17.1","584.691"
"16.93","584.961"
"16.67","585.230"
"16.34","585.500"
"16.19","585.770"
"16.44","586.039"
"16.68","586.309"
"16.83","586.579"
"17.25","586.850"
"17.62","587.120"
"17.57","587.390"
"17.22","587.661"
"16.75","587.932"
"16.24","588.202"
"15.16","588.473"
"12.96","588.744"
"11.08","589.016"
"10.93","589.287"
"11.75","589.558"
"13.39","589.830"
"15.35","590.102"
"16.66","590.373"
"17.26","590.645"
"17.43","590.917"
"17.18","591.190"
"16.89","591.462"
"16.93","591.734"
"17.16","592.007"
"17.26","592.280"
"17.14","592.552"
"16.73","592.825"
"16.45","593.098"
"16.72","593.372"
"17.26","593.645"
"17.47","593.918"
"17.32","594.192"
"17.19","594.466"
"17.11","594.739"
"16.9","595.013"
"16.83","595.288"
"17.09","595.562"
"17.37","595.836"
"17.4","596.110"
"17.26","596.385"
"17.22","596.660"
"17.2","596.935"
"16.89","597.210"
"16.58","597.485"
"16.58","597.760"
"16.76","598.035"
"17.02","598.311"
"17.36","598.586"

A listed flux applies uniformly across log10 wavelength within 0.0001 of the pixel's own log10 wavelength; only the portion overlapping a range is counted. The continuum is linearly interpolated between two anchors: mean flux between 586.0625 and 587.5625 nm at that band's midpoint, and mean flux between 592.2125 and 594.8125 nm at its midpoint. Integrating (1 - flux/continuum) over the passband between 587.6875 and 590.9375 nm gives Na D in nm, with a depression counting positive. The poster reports 0.48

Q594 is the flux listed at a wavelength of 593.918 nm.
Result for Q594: 17.47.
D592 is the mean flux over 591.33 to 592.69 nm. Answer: 17.1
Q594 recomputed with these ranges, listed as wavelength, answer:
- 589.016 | 11.08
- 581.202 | 17.2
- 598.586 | 17.36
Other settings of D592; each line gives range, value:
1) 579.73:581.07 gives 17.7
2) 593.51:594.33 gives 17.3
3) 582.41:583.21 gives 16.9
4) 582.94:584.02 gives 17.3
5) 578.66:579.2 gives 16.3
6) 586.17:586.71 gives 16.8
